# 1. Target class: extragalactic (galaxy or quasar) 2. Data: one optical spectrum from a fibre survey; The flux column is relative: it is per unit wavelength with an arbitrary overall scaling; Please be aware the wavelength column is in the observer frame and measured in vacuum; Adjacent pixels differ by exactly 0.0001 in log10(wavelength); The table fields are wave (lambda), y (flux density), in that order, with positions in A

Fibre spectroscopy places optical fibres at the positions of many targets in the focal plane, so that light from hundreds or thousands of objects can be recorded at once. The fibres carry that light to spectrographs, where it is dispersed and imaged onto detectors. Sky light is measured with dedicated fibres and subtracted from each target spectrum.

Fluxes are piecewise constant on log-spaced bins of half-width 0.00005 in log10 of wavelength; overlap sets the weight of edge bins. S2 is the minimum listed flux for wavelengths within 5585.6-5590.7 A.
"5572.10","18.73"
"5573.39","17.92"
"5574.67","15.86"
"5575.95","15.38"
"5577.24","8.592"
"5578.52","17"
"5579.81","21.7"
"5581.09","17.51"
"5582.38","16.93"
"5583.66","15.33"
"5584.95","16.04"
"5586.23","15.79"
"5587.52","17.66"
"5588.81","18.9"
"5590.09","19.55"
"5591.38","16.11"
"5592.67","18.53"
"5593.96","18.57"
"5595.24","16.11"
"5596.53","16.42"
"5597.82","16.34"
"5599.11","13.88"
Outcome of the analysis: 15.79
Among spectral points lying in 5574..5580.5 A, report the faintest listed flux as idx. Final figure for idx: 8.592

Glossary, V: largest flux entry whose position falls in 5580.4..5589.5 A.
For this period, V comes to 18.9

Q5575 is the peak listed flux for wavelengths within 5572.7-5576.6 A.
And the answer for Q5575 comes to 17.92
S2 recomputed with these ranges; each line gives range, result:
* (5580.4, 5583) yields 16.93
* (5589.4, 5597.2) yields 16.11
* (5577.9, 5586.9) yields 15.33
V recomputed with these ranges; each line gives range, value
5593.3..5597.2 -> 18.57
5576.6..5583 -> 21.7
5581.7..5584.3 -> 16.93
